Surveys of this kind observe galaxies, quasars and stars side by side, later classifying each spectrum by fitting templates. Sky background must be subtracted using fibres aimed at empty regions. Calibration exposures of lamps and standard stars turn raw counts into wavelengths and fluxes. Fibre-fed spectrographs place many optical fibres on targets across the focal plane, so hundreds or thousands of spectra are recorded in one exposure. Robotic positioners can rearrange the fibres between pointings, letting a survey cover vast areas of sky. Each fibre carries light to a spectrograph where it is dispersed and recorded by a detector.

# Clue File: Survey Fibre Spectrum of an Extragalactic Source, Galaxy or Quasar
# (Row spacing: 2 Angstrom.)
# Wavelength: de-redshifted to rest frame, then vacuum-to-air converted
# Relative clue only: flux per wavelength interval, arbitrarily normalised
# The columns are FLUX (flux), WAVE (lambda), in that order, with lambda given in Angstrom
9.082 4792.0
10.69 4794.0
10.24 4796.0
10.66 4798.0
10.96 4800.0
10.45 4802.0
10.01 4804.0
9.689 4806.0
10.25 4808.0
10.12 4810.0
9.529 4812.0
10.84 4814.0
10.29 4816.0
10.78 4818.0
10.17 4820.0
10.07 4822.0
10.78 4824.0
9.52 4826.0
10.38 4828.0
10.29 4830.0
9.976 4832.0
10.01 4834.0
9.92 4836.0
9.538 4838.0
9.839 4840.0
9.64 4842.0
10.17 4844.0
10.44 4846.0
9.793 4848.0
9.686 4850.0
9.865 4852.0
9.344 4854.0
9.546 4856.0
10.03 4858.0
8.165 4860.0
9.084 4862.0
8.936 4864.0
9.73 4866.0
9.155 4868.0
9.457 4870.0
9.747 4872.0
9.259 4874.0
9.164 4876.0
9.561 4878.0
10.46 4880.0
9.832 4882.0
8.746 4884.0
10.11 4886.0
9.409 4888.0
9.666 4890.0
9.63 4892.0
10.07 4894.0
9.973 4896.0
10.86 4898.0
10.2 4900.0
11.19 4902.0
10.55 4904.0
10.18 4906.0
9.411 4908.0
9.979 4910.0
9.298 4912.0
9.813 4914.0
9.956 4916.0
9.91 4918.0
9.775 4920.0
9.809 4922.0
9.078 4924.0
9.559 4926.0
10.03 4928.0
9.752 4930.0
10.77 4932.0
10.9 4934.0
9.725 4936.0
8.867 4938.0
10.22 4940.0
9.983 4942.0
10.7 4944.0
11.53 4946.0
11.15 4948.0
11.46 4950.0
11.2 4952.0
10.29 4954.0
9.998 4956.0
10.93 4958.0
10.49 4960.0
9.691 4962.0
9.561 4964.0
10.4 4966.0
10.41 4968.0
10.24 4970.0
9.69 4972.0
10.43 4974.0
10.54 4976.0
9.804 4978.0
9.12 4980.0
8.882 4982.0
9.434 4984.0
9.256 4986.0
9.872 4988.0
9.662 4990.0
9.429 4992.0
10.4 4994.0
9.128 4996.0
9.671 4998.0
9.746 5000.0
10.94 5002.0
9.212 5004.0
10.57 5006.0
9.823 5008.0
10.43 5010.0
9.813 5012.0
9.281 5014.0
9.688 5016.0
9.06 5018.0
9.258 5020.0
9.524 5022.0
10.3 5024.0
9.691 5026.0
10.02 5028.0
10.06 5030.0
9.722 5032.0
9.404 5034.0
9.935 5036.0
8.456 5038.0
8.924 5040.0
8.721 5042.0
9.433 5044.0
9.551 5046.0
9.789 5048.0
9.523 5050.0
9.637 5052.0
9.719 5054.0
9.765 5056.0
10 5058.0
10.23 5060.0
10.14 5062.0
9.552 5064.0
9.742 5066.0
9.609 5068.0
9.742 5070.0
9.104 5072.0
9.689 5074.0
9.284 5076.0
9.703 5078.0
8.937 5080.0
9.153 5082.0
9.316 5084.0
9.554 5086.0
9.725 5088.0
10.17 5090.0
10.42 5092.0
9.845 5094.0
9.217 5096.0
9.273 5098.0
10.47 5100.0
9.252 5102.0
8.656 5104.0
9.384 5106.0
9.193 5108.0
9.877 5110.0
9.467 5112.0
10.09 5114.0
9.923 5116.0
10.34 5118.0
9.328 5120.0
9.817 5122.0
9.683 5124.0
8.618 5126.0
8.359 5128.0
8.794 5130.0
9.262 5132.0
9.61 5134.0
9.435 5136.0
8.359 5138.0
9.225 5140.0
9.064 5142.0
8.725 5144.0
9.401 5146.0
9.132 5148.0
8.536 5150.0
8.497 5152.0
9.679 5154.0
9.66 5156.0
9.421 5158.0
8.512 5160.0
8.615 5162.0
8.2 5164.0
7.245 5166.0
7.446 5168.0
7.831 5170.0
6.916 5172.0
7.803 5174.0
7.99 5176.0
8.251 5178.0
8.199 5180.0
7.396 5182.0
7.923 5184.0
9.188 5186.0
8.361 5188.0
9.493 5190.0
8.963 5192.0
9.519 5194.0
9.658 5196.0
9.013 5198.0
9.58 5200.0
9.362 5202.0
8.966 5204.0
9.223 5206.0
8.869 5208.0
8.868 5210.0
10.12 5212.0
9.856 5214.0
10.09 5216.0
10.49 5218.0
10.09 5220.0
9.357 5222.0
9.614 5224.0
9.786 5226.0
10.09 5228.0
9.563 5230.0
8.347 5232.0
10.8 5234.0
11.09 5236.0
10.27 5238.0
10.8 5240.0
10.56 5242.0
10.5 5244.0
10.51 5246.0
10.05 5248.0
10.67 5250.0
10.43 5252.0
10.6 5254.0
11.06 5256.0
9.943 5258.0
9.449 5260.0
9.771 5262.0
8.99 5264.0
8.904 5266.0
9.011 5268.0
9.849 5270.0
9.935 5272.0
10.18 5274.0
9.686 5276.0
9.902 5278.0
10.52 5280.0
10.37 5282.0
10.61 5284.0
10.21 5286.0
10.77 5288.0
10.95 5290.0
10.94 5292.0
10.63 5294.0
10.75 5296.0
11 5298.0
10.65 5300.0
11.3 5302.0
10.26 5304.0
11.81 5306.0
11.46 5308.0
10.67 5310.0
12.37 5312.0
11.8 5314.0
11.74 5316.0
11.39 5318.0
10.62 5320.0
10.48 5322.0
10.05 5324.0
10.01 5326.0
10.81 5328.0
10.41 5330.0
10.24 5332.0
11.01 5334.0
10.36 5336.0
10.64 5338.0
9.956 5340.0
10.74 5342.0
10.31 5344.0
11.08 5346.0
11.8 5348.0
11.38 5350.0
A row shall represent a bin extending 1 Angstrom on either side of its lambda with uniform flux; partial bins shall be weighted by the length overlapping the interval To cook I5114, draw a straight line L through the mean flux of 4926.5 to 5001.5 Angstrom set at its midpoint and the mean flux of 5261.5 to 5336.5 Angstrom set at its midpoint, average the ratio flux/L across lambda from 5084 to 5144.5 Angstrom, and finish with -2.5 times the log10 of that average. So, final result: 0.09 mag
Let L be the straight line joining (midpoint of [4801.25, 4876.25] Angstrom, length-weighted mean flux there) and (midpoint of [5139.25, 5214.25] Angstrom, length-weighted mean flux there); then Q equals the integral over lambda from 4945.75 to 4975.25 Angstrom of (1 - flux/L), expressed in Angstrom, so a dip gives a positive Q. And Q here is -3.2 Angstrom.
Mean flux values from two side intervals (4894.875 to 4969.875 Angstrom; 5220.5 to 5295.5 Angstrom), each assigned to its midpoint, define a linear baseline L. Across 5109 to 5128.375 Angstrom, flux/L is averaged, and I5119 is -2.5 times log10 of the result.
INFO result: 0.06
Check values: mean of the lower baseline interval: 10.2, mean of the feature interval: 9.59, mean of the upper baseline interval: 10.1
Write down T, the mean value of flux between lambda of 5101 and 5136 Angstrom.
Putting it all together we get 9.39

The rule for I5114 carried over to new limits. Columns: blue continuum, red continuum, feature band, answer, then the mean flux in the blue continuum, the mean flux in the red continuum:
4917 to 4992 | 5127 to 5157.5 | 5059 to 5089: -0.02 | 10.1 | 9.06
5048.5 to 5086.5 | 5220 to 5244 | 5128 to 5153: 0.10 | 9.6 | 10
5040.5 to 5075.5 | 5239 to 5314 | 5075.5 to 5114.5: 0.02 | 9.63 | 10.5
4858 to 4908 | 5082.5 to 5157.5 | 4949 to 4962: -0.11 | 9.71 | 9.39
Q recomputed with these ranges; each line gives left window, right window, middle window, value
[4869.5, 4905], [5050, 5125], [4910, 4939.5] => 0.08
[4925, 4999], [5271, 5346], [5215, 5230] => 0.91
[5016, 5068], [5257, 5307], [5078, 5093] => 0.17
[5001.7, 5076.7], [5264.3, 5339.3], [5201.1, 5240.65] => 2.02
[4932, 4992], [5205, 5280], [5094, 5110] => 1.00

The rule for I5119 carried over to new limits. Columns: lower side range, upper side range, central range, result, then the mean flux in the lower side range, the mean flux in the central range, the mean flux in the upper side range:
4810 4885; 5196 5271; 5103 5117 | 0.04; 9.78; 9.51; 9.85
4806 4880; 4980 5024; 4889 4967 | -0.05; 9.81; 10.2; 9.67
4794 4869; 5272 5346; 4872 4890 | 0.05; 9.95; 9.58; 10.7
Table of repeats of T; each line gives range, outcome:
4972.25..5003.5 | 9.74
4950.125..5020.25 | 9.92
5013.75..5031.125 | 9.67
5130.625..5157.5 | 9.12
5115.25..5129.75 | 9.4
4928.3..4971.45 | 10.4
